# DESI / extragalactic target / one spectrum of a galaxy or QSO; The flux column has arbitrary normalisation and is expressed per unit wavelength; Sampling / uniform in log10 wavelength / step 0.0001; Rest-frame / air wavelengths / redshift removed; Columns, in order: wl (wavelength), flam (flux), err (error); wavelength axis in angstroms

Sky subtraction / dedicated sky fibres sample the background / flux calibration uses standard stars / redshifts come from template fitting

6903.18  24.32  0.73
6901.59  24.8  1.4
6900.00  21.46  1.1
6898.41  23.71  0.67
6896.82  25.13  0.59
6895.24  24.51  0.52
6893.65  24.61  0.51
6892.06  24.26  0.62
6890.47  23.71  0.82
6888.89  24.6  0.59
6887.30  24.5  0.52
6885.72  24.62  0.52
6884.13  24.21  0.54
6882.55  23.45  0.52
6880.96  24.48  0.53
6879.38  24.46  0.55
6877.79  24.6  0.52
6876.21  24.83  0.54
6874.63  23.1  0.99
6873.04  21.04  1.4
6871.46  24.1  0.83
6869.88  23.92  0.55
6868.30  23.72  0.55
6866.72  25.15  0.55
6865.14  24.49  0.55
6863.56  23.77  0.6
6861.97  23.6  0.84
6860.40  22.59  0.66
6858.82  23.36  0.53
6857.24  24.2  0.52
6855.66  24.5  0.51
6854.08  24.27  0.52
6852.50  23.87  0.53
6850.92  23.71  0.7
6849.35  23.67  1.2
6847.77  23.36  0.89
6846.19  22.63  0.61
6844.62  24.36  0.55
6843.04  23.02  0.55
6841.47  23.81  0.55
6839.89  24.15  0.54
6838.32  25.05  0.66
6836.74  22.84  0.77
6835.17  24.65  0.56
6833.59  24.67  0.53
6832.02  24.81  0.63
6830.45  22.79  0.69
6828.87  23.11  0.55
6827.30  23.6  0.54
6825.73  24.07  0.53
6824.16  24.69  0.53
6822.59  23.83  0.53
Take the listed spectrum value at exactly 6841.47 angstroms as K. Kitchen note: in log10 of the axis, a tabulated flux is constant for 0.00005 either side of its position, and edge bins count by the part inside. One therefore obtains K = 23.81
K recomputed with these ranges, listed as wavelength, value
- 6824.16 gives 24.69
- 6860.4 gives 22.59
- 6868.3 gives 23.72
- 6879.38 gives 24.46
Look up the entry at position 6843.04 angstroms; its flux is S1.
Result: 23.02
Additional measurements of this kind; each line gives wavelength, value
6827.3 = 23.6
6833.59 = 24.67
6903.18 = 24.32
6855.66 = 24.5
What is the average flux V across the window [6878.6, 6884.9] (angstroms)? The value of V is 24.2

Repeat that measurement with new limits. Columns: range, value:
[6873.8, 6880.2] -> 24.2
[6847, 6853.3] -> 23.7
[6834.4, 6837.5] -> 23.8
